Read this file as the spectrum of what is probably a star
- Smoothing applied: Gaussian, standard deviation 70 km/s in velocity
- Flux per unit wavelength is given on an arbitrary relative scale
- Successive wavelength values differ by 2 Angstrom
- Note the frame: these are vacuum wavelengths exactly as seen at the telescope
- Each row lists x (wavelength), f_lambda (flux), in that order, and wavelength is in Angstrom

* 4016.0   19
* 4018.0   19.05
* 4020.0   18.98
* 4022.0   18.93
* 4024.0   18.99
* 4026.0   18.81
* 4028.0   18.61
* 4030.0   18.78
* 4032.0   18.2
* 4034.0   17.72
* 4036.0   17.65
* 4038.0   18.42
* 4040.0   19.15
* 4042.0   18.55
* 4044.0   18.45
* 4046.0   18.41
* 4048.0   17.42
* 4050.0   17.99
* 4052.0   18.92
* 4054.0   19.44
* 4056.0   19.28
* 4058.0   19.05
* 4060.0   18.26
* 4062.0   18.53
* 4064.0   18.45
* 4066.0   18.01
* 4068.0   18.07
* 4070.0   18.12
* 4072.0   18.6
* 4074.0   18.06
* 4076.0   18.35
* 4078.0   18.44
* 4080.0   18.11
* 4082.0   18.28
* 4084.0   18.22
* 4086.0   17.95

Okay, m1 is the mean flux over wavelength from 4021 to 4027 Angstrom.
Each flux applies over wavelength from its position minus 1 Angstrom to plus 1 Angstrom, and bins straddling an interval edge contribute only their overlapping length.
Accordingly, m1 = 18.9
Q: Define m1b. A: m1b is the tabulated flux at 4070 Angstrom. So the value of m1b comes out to 18.12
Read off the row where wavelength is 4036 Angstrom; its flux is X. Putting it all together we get 17.65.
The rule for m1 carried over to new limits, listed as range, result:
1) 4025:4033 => 18.6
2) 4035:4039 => 18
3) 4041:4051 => 18.2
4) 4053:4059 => 19.3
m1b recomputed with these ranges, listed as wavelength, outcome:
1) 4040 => 19.15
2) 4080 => 18.11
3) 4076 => 18.35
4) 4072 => 18.6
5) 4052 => 18.92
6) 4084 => 18.22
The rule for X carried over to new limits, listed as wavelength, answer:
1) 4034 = 17.72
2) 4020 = 18.98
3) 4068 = 18.07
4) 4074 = 18.06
